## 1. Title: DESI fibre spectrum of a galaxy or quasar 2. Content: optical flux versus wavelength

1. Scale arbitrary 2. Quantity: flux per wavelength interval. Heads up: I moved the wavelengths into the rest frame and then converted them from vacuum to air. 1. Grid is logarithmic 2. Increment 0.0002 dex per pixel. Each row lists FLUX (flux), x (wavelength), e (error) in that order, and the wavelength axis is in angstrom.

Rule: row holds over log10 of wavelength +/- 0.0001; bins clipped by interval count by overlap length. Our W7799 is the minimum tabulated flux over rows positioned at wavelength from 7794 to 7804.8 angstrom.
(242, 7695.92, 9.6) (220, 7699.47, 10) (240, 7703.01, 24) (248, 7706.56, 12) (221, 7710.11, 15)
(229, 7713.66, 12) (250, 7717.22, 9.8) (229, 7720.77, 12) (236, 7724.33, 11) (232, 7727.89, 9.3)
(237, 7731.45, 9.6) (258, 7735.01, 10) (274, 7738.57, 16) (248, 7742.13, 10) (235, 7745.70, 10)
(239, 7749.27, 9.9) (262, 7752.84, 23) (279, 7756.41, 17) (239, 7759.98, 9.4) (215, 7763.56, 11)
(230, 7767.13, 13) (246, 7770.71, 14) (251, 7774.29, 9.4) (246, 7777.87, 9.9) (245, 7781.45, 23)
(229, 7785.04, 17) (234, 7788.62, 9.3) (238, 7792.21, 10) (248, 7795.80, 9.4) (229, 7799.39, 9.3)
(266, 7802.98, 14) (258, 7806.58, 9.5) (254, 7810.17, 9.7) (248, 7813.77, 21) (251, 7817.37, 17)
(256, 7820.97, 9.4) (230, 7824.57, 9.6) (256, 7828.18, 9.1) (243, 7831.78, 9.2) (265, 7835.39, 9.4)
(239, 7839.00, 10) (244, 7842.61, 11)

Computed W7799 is 229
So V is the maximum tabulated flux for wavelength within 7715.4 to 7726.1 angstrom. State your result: 250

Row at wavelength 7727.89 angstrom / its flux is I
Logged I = 232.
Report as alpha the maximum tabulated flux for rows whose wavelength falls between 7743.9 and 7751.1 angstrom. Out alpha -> 239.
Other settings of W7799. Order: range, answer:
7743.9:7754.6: 235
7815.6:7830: 230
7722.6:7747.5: 232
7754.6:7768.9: 215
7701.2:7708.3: 240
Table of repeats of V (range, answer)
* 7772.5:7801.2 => 251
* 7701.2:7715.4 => 248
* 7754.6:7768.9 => 279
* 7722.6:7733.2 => 237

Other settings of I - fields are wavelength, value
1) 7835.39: 265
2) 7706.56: 248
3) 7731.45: 237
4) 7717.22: 250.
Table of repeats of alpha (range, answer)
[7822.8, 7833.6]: 256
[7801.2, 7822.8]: 266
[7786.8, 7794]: 238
